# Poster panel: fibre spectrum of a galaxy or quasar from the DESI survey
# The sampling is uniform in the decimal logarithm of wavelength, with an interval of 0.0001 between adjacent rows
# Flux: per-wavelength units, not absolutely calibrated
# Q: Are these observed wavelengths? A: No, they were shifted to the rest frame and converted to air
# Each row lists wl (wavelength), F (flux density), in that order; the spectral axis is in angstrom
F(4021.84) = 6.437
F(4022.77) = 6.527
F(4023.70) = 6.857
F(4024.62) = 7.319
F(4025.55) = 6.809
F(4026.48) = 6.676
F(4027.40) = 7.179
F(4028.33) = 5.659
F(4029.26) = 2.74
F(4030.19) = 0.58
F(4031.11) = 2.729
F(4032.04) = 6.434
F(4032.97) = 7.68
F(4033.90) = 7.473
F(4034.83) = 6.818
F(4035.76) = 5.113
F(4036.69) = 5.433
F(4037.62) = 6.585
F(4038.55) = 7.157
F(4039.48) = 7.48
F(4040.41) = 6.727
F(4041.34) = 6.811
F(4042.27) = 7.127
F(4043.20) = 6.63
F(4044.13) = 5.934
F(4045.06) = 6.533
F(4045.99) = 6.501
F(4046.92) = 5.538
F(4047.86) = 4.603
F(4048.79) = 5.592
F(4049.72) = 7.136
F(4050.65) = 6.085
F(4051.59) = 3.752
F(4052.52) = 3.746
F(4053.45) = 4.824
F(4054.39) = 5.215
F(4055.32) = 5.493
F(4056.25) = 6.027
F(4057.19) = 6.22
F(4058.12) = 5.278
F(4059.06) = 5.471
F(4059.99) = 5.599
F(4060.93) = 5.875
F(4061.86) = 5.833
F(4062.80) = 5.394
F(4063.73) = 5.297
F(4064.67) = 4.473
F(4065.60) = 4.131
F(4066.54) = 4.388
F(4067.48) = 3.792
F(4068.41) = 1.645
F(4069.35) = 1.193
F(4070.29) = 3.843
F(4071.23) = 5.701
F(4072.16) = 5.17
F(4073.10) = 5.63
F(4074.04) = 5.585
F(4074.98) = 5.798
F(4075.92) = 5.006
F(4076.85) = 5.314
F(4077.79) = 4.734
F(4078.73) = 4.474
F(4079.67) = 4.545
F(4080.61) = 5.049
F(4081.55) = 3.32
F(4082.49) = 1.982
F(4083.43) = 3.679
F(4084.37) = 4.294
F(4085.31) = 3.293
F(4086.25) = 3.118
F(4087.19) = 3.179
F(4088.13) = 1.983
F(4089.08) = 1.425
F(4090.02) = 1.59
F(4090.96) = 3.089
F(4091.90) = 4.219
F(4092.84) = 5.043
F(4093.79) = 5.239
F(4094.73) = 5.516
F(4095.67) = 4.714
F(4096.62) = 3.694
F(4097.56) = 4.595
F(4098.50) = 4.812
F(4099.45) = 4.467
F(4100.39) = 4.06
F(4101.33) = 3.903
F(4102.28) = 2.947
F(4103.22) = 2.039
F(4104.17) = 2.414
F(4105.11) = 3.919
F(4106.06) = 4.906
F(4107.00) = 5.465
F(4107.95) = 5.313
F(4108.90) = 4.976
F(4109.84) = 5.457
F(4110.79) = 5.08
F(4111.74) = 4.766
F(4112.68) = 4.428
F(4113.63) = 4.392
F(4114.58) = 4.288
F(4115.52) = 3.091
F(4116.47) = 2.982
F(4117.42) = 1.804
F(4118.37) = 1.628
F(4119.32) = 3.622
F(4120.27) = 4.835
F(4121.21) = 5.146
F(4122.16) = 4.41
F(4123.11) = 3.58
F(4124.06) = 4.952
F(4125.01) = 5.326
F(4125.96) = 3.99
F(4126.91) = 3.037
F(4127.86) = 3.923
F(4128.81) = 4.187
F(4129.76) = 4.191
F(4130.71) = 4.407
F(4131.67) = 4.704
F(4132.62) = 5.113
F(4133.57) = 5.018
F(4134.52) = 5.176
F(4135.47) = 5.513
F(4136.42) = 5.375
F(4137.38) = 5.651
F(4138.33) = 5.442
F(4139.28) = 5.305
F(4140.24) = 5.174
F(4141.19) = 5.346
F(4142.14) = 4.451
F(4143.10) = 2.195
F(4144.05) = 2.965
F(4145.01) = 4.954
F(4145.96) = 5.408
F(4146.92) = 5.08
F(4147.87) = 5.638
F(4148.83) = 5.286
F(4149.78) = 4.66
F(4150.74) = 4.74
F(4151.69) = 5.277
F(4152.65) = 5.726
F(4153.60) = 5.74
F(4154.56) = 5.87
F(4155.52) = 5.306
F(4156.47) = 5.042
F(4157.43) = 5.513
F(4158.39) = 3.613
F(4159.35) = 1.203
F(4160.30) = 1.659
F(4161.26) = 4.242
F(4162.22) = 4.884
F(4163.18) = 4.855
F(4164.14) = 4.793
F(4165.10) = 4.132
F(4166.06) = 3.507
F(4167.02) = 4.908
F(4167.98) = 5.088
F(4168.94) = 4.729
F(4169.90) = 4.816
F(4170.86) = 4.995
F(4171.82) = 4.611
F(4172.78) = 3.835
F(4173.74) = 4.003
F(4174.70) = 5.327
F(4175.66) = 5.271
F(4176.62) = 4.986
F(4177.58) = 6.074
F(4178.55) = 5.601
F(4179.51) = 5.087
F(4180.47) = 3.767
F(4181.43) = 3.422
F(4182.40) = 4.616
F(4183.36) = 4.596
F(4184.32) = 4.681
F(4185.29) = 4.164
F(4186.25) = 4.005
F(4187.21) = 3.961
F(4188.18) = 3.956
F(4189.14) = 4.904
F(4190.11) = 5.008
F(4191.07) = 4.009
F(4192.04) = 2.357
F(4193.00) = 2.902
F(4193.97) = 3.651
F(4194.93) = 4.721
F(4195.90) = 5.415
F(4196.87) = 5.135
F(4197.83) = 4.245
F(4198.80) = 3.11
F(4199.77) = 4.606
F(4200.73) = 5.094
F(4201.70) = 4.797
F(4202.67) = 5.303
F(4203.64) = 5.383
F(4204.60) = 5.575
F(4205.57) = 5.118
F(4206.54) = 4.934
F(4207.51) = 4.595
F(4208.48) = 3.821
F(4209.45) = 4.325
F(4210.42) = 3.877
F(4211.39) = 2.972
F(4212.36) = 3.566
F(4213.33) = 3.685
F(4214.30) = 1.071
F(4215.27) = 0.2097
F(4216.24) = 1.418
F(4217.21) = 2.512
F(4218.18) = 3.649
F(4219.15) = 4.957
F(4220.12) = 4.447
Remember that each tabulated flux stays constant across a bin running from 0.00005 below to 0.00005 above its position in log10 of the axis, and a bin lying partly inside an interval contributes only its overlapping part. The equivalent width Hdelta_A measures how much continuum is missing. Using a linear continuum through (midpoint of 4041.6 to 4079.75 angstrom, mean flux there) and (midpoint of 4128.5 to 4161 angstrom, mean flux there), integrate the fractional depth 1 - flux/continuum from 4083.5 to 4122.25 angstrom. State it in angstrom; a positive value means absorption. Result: 8.2 angstrom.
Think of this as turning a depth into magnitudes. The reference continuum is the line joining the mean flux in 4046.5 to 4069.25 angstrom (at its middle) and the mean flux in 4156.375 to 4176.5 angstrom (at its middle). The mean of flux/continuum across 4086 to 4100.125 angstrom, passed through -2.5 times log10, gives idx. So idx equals 0.249 mag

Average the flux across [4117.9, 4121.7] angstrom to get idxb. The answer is 3.82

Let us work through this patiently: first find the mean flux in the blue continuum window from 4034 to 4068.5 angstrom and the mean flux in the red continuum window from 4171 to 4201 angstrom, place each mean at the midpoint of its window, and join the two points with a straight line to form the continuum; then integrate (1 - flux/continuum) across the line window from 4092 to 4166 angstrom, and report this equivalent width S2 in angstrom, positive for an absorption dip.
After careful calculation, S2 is 7.2 angstrom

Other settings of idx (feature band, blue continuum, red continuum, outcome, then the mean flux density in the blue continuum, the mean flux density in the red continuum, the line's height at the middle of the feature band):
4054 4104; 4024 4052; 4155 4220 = 0.270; 5.97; 4.21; 5.49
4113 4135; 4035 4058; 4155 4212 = 0.235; 5.93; 4.42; 5.08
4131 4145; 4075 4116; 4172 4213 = -0.140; 4.06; 4.45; 4.23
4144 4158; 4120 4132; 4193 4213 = -0.185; 4.35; 4.47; 4.39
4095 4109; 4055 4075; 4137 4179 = 0.162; 4.88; 4.72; 4.81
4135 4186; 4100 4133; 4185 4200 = -0.145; 4.09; 4.13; 4.11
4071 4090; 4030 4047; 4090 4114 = 0.218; 6.17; 4.32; 4.95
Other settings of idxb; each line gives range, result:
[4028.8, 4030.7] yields 1.69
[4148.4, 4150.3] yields 4.96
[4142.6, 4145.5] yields 3.39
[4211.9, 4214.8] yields 2.75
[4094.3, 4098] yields 4.62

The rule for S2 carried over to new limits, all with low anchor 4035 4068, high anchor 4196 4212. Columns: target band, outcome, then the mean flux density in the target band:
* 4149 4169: 1.38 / 4.55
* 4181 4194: 1.82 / 4.03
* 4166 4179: -0.25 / 4.88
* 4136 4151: 0.43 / 4.85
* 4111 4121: 2.95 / 3.67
